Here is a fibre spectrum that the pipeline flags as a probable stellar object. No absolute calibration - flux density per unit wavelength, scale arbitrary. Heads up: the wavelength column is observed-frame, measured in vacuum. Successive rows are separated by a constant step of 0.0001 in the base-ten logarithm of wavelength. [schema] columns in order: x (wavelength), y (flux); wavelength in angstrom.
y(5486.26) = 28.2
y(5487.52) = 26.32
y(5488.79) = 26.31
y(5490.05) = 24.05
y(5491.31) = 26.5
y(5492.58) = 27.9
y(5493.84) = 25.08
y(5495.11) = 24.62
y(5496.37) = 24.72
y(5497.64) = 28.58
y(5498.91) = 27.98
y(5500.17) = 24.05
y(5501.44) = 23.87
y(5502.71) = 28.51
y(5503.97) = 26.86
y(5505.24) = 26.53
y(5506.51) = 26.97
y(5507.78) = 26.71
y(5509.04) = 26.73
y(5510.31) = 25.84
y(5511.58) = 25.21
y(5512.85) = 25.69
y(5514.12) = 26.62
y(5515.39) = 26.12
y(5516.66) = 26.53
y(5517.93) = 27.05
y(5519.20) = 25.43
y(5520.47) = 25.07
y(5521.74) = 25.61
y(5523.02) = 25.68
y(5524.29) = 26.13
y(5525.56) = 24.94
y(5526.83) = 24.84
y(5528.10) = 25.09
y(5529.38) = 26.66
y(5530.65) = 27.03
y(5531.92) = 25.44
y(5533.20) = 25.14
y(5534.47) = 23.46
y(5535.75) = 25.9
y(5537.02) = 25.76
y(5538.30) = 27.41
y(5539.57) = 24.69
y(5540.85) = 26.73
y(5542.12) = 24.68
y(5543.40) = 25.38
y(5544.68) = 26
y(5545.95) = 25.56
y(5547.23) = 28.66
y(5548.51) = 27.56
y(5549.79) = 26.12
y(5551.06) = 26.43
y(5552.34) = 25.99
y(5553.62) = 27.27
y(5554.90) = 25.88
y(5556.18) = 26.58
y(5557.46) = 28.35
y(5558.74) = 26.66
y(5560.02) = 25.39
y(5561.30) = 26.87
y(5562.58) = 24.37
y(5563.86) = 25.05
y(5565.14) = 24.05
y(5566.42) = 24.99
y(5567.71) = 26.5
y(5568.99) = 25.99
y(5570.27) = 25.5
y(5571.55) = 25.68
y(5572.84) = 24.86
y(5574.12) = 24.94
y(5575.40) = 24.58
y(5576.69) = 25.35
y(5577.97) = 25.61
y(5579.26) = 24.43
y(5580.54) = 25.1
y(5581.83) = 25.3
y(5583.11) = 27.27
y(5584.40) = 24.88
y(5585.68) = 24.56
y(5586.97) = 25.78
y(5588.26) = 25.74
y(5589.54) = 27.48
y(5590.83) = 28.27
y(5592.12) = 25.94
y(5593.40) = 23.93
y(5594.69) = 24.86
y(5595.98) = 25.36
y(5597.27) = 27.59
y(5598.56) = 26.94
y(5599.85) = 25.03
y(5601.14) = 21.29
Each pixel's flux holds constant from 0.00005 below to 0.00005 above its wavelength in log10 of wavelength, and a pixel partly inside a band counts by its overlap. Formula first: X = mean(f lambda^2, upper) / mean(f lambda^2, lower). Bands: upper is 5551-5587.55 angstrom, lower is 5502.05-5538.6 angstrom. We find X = 1.0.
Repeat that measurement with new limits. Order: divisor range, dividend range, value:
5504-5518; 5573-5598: 1.00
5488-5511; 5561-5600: 1.00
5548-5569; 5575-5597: 0.99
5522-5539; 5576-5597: 1.02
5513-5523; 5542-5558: 1.03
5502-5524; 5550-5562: 1.03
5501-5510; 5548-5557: 1.01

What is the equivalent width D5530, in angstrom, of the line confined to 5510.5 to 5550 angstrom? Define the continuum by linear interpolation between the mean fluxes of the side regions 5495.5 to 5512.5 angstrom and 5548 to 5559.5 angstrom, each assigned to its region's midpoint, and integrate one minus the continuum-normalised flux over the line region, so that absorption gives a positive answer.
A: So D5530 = 1.0 angstrom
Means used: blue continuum 26.3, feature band 25.9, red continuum 26.7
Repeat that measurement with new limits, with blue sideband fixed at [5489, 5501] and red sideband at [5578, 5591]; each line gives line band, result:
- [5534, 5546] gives 0.1 angstrom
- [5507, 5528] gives 0.0 angstrom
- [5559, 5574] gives 0.2 angstrom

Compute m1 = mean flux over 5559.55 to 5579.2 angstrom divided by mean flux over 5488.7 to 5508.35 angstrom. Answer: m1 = 1.0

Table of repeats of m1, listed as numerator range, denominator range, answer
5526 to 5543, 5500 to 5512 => 0.98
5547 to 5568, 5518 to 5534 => 1.02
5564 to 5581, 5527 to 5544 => 0.98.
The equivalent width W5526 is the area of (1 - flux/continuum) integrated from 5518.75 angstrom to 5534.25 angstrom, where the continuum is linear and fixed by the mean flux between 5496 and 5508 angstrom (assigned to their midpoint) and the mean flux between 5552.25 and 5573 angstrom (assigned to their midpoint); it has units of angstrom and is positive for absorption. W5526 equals 0.4 angstrom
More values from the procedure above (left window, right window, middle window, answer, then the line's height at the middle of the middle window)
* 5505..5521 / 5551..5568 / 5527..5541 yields 0.2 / 26.1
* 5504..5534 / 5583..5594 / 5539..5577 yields 0.1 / 25.9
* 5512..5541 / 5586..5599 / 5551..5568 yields 0.0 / 25.9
